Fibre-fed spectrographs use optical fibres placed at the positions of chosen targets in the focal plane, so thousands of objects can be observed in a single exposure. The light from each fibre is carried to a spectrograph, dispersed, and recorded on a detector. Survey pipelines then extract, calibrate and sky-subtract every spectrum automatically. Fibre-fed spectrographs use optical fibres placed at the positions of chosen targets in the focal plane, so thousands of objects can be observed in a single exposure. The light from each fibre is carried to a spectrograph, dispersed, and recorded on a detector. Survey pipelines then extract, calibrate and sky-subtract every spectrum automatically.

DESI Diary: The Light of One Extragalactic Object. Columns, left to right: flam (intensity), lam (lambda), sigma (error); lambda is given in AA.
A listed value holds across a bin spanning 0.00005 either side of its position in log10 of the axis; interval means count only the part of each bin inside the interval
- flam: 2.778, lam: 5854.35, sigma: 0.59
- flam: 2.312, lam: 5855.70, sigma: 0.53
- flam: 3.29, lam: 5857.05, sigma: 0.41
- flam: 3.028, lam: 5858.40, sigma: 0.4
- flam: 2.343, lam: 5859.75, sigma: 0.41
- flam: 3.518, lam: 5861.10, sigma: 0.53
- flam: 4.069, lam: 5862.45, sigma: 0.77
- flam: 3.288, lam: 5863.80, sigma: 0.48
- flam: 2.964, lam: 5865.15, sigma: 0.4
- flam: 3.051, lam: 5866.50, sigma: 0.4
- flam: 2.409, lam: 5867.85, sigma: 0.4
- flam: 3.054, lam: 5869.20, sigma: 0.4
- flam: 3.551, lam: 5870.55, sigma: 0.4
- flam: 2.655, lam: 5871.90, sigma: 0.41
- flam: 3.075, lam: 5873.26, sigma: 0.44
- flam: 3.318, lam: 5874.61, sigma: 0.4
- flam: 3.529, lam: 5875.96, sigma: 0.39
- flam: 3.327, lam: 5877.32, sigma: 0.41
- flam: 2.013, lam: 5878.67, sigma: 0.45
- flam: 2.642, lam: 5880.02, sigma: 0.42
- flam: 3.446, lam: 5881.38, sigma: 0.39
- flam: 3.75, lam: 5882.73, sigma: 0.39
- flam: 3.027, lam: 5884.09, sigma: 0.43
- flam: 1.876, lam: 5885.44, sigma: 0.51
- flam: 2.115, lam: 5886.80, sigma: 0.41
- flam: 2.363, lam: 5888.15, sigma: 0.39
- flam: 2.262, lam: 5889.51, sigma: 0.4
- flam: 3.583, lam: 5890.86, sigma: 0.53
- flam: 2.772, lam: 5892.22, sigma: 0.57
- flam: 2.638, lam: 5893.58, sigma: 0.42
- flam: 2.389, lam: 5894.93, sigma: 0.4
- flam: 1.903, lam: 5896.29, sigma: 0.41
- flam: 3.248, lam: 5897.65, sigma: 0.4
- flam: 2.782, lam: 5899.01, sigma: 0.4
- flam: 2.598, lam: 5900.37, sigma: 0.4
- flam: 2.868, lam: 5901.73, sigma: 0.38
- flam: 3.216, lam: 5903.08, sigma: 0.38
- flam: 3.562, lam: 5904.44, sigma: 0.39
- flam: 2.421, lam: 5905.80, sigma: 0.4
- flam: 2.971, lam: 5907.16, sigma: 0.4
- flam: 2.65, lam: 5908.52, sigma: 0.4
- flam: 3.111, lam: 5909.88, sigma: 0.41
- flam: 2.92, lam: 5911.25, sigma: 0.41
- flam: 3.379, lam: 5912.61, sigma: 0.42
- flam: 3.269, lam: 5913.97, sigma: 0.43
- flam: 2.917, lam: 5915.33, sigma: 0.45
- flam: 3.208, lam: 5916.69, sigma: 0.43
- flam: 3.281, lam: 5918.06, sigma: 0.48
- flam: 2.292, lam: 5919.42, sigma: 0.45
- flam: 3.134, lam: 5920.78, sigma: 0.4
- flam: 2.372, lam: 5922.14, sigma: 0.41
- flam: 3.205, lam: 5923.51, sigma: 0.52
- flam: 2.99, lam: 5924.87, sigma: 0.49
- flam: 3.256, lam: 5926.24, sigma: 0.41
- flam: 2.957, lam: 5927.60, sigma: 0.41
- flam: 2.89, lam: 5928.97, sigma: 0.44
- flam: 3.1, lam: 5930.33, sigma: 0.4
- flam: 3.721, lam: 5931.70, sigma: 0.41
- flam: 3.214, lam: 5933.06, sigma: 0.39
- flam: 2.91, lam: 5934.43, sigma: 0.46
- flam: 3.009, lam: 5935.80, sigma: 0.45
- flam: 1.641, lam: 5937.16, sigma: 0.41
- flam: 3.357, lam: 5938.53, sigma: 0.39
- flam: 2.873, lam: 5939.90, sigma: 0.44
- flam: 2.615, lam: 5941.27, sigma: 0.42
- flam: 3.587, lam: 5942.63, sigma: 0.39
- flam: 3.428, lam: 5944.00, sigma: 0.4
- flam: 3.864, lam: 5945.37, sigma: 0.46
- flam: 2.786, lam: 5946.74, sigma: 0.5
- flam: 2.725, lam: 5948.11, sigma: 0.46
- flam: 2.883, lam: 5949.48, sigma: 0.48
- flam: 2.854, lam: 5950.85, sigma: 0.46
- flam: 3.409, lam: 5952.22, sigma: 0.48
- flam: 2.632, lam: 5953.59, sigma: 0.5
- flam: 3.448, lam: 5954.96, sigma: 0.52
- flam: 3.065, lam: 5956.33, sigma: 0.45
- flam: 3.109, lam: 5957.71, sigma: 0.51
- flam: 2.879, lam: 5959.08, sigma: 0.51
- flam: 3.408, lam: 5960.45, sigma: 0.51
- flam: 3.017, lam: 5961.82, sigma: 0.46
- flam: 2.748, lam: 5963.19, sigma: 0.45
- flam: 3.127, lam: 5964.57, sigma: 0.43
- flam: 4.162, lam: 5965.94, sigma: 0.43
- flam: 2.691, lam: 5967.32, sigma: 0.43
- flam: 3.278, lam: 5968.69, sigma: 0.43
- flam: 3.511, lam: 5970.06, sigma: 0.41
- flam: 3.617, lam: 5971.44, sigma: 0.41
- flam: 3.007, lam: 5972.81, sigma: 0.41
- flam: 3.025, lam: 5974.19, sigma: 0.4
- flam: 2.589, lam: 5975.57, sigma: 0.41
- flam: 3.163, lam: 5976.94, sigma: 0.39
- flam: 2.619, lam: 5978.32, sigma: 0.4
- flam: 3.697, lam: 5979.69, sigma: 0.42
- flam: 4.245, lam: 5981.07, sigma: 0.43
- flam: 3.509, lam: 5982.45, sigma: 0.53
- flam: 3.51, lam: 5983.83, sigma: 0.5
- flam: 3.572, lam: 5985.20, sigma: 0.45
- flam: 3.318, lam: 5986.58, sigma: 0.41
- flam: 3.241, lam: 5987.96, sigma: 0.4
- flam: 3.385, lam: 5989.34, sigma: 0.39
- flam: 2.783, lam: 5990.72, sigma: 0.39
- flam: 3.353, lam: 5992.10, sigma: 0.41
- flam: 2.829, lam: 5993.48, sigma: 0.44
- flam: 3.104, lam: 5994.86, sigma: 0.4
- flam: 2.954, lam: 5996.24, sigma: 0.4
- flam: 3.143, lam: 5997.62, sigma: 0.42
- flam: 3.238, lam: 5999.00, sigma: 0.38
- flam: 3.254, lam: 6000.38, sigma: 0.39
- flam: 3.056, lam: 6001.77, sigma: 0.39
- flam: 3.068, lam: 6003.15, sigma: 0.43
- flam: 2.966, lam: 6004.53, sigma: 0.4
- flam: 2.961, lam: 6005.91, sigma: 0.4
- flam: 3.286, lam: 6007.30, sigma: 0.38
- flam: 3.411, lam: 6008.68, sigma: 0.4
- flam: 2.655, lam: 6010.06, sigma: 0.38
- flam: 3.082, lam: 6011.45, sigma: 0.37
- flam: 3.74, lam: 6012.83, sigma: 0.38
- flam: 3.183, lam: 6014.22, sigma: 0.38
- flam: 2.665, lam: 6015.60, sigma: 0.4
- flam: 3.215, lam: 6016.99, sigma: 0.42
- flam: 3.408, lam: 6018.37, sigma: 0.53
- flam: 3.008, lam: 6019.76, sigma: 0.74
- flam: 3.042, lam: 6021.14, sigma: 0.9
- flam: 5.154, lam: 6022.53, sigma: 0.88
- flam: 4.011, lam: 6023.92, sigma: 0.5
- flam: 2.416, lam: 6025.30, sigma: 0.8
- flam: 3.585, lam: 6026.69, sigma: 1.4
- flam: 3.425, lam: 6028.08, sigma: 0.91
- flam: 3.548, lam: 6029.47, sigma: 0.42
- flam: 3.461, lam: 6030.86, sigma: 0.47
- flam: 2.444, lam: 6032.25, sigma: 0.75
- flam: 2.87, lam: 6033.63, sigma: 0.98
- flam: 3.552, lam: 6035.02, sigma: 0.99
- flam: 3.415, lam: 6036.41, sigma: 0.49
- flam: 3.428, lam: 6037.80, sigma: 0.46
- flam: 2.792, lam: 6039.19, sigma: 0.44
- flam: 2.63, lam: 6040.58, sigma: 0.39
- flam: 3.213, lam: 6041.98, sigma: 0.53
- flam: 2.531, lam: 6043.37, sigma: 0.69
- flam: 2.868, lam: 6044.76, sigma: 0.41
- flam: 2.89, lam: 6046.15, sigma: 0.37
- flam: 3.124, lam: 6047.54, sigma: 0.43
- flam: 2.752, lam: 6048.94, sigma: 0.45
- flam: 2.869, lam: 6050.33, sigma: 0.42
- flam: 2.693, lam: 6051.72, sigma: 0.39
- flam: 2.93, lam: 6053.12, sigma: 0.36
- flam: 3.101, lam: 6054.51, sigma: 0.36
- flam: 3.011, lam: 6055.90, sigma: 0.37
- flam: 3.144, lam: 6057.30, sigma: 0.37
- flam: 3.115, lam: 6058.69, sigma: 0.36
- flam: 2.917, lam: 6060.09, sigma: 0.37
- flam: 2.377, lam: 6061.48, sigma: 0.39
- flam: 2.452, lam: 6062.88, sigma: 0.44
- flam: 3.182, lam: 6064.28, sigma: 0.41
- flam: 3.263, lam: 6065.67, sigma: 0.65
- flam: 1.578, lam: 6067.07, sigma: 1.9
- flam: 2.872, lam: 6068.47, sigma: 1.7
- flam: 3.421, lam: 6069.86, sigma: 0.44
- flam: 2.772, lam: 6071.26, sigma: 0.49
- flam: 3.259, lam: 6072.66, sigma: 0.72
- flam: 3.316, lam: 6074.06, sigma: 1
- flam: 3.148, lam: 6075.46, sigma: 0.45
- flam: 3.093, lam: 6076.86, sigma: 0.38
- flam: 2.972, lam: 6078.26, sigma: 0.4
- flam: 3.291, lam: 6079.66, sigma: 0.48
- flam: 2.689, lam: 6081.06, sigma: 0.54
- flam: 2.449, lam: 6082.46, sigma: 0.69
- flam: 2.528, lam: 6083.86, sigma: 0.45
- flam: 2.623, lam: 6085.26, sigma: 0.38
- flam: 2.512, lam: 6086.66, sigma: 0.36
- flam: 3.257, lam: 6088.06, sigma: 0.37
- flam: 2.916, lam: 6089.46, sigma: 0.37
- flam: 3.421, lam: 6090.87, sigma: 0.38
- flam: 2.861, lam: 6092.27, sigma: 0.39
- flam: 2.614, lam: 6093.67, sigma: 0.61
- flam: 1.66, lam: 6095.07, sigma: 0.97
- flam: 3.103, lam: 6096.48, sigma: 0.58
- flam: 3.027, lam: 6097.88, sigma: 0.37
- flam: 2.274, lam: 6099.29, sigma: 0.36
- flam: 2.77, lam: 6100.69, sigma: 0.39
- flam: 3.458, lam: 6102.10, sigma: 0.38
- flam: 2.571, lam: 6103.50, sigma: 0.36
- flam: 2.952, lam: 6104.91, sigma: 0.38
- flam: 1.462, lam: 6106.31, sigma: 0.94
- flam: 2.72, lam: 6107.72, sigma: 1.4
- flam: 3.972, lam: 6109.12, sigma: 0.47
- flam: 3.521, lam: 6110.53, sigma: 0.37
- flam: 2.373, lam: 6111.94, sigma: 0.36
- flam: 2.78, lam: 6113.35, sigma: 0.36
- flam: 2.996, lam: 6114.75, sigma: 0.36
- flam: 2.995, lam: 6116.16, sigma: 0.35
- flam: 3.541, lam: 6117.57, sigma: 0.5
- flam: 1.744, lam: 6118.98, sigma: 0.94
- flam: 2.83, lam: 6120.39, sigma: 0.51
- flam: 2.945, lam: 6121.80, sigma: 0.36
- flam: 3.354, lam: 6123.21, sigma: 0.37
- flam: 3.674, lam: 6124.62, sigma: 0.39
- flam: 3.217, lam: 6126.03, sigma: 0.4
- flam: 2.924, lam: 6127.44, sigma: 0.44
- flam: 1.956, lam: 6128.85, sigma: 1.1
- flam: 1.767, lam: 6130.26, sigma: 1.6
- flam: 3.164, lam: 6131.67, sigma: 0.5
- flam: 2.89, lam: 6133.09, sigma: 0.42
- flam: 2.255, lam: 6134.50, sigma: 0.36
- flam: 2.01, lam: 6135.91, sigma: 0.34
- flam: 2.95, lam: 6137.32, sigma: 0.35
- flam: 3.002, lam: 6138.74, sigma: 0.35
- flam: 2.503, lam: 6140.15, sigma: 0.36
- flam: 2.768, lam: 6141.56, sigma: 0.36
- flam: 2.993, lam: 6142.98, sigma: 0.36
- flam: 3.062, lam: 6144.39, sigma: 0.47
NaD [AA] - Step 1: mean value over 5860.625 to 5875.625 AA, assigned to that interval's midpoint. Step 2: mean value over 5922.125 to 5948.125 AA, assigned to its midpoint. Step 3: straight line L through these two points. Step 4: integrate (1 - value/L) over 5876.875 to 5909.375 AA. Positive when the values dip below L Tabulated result 3.8 AA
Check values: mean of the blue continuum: 3.18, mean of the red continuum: 3.05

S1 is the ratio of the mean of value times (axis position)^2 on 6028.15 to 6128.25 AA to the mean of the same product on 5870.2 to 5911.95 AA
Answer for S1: 1.1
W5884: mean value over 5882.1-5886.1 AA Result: 2.88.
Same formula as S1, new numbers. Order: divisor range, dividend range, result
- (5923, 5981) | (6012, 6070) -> 1.02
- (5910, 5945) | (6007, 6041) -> 1.11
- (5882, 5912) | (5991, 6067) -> 1.16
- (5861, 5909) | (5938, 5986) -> 1.13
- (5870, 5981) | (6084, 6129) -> 1.01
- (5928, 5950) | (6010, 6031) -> 1.14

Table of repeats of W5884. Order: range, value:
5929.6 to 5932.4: 3.41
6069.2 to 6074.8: 3.19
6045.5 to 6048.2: 3.01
